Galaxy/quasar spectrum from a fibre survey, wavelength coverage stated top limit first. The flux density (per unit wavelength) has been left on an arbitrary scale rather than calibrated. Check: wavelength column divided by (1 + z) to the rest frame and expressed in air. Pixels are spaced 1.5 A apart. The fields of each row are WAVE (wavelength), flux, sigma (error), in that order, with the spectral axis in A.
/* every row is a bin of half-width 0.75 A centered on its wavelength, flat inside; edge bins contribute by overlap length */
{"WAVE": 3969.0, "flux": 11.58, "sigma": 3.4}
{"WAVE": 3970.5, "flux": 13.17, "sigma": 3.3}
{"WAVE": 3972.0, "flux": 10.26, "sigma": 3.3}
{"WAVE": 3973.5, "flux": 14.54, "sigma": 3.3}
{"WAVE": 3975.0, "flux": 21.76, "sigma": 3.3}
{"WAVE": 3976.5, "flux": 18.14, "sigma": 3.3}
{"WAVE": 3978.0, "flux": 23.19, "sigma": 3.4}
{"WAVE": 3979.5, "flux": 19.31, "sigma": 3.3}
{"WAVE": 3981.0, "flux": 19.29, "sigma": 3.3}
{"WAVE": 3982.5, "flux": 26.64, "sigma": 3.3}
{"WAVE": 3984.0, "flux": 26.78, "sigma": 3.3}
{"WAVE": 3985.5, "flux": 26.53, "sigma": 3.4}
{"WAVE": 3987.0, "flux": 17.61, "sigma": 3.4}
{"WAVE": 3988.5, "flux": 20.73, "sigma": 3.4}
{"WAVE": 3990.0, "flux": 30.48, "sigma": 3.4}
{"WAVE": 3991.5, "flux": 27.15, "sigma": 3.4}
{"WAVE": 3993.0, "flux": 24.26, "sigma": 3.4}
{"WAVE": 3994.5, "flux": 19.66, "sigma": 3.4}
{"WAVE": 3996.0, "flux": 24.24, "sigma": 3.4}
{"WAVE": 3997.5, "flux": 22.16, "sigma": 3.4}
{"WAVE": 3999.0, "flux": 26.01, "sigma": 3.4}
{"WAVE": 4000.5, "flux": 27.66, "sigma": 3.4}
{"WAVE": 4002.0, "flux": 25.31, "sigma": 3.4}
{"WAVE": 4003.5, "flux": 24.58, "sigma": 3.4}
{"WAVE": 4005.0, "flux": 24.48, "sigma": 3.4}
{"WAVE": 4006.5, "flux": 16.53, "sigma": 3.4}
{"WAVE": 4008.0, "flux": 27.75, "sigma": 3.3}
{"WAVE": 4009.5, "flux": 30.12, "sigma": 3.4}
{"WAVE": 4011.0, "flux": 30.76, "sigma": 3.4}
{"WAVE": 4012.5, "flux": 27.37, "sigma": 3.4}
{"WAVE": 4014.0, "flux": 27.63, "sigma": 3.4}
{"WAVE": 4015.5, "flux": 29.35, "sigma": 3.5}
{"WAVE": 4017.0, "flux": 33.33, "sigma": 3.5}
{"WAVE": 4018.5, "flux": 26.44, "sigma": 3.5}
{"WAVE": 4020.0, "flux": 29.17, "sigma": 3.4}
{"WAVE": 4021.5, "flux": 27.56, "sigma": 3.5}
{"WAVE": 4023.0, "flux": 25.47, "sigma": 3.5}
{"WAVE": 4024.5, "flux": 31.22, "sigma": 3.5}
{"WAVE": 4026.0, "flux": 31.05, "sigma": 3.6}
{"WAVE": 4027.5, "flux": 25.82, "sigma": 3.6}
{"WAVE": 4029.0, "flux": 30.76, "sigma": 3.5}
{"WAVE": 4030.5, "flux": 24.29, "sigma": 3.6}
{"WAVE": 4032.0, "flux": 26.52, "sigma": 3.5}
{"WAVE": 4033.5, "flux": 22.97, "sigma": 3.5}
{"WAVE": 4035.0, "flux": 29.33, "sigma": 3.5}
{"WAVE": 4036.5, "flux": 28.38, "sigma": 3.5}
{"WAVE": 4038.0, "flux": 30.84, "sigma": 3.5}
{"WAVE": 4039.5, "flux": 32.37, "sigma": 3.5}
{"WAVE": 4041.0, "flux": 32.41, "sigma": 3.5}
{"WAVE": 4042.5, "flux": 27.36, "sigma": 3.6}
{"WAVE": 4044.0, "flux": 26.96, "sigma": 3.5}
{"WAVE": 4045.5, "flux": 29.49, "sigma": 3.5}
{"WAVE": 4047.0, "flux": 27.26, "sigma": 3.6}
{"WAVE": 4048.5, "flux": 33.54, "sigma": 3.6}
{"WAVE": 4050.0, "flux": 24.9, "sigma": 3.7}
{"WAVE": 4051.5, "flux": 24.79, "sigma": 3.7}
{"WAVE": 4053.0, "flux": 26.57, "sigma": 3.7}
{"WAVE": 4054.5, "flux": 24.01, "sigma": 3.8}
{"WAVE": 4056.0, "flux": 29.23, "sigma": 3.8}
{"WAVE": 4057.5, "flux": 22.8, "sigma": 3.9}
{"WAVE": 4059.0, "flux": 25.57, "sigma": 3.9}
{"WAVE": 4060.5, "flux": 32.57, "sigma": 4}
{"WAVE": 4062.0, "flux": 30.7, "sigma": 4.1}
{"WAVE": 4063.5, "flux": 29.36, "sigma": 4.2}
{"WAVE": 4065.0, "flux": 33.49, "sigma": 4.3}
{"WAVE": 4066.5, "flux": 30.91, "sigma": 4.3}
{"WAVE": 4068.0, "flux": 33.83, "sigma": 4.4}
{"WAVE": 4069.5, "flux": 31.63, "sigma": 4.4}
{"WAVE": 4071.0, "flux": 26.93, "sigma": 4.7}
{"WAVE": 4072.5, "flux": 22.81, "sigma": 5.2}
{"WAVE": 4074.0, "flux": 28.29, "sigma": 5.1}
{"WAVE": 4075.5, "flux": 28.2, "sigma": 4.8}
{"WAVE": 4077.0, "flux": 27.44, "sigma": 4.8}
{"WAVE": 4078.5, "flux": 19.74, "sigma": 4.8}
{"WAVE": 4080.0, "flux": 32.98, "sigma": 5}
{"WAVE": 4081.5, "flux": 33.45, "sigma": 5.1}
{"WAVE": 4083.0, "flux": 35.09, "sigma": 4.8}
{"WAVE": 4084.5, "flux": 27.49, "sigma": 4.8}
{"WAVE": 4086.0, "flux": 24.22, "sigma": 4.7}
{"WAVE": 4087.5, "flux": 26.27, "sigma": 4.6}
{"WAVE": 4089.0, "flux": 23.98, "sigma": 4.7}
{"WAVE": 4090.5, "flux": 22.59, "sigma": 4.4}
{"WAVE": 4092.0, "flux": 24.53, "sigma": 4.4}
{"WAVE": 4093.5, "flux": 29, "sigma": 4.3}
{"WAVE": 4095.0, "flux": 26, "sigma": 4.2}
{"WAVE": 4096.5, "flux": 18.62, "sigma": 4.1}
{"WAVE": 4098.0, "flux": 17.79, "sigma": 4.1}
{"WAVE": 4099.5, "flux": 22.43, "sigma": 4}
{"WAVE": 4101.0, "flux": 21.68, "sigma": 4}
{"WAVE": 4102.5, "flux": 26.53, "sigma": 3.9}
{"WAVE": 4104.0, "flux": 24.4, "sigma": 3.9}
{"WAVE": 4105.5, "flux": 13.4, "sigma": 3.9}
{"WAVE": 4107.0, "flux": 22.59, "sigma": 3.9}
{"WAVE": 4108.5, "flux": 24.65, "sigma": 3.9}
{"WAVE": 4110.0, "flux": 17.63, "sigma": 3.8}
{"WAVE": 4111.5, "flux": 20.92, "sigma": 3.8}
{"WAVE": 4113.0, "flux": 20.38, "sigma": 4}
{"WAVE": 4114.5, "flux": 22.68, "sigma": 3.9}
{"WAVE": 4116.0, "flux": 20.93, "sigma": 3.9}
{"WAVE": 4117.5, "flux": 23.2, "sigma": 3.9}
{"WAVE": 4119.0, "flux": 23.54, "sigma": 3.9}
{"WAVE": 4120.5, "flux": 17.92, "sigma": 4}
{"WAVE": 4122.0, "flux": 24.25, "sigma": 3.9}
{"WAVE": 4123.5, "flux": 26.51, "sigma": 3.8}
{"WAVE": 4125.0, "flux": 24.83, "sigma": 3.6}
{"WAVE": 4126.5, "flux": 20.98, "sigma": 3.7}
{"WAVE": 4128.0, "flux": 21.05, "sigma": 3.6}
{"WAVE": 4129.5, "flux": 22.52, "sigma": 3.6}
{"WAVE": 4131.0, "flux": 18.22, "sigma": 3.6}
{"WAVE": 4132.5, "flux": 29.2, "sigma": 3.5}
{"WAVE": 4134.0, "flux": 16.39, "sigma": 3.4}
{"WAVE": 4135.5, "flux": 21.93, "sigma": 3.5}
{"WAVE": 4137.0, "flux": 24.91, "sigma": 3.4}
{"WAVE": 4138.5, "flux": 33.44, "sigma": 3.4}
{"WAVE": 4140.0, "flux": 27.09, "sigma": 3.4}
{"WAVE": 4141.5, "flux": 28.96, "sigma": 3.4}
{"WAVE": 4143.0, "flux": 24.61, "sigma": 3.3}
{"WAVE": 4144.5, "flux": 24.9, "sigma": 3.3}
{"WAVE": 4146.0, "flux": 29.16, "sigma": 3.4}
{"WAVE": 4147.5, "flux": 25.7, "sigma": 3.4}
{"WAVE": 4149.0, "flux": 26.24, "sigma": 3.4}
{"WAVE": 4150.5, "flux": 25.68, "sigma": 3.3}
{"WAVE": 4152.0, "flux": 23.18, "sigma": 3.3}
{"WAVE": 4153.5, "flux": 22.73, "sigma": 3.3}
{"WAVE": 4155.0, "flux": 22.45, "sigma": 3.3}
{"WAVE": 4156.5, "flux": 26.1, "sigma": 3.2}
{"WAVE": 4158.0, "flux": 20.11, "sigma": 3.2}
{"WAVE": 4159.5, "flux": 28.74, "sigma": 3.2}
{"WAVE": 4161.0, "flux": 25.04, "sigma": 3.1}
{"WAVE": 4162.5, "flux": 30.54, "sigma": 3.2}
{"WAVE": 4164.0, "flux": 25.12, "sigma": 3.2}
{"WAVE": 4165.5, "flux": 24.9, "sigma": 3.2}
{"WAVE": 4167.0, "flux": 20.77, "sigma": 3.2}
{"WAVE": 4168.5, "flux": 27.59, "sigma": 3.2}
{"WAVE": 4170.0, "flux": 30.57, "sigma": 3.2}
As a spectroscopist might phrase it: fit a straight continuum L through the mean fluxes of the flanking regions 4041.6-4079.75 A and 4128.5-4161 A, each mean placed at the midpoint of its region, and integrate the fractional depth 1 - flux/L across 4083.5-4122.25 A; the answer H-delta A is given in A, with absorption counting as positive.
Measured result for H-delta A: 5.5 A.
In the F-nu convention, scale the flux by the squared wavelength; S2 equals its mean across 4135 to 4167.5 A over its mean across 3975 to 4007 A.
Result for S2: 1.2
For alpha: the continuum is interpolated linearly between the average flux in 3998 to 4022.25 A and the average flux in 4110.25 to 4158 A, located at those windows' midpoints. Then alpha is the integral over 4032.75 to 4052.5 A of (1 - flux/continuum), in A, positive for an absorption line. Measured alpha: -1.71 A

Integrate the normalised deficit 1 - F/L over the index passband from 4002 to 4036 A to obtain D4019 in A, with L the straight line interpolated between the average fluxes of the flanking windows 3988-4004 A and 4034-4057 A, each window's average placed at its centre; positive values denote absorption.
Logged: -1.1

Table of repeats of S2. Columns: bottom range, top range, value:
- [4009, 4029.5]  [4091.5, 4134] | 0.80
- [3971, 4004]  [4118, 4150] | 1.17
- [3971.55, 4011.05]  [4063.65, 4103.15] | 1.21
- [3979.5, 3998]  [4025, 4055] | 1.22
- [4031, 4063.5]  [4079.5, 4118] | 0.87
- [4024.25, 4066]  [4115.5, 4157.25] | 0.89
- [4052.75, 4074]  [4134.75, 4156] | 0.94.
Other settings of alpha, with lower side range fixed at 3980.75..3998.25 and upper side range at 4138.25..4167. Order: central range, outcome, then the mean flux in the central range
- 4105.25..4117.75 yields 2.18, 20.9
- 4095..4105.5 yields 1.49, 21.6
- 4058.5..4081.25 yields -3.91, 29.1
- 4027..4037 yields -1.00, 26.9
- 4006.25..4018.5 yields -2.05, 28.2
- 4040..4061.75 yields -2.81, 27.8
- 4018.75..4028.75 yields -1.68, 28.4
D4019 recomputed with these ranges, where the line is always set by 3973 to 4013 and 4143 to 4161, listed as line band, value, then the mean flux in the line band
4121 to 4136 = 1.4 A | 22.5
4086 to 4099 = 0.5 A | 23.6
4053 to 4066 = -2.2 A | 28.4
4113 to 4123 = 1.1 A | 22.1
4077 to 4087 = -1.7 A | 28.7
